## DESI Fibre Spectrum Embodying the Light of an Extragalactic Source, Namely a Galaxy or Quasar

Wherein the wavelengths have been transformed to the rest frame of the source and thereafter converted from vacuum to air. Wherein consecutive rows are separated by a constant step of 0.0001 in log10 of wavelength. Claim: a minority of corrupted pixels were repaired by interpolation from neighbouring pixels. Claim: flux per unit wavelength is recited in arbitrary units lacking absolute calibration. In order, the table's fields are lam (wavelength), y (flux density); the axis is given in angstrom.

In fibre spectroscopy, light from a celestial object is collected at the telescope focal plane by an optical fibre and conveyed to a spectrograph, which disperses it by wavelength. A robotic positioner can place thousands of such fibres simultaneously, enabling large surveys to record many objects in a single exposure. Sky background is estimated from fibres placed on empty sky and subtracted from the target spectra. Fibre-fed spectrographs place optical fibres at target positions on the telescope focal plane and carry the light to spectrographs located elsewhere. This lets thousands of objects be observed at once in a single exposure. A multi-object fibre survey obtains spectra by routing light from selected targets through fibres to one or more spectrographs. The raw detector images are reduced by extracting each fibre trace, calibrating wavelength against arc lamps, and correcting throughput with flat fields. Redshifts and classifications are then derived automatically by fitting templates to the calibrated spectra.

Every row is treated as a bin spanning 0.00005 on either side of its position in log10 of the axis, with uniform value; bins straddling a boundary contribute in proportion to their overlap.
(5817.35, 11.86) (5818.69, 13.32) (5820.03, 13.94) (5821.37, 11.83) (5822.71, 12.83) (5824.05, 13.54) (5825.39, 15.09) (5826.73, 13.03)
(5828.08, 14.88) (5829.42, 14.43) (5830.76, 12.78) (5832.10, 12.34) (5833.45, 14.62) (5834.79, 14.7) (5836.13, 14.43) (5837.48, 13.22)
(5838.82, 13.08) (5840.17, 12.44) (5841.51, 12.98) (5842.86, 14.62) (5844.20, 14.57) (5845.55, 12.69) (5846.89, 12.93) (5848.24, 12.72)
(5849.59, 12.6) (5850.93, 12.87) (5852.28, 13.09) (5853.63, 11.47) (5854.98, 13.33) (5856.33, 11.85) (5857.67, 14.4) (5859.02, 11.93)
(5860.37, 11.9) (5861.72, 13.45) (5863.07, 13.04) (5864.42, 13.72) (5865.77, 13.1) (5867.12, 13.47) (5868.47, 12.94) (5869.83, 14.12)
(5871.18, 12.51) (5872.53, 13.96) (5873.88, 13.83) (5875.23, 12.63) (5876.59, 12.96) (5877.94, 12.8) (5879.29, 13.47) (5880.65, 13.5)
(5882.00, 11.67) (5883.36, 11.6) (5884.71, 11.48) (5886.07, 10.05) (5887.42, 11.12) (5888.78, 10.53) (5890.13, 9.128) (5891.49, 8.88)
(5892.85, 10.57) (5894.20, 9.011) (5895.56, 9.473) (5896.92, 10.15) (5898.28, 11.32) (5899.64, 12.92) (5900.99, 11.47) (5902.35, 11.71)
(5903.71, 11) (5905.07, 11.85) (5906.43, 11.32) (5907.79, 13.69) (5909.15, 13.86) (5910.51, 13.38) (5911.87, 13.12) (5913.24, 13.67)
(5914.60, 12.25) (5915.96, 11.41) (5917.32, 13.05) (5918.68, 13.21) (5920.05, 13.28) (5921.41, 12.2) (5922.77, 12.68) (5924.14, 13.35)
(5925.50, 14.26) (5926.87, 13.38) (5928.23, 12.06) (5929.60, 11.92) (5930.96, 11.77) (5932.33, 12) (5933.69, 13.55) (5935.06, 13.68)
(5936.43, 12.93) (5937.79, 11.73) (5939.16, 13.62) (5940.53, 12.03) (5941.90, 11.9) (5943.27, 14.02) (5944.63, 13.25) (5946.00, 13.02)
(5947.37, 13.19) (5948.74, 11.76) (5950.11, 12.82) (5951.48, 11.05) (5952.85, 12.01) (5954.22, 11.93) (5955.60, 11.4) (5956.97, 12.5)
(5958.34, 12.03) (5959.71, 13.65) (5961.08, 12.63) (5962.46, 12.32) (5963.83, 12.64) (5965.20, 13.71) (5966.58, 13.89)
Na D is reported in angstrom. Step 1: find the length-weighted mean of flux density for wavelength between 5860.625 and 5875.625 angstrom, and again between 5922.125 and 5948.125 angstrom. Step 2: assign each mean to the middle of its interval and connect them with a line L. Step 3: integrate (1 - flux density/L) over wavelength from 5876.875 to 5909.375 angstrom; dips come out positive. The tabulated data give 4.5 angstrom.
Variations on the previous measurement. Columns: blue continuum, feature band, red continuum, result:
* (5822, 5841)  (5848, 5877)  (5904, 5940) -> 0.8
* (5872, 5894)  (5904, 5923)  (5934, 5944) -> -0.6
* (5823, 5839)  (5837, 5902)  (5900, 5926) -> 4.8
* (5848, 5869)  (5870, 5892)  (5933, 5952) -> 1.5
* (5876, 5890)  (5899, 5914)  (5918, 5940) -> -0.2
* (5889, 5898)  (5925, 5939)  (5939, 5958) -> -1.4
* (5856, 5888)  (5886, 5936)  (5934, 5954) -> 2.8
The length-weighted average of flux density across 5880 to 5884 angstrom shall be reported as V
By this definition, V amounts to 12.3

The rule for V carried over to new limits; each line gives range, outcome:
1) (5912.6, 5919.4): 12.7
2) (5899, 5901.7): 12.2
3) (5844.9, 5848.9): 12.8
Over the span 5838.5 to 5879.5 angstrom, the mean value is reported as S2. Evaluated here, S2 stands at 13.1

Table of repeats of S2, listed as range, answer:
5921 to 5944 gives 12.8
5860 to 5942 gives 12.3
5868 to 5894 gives 11.9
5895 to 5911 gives 11.8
